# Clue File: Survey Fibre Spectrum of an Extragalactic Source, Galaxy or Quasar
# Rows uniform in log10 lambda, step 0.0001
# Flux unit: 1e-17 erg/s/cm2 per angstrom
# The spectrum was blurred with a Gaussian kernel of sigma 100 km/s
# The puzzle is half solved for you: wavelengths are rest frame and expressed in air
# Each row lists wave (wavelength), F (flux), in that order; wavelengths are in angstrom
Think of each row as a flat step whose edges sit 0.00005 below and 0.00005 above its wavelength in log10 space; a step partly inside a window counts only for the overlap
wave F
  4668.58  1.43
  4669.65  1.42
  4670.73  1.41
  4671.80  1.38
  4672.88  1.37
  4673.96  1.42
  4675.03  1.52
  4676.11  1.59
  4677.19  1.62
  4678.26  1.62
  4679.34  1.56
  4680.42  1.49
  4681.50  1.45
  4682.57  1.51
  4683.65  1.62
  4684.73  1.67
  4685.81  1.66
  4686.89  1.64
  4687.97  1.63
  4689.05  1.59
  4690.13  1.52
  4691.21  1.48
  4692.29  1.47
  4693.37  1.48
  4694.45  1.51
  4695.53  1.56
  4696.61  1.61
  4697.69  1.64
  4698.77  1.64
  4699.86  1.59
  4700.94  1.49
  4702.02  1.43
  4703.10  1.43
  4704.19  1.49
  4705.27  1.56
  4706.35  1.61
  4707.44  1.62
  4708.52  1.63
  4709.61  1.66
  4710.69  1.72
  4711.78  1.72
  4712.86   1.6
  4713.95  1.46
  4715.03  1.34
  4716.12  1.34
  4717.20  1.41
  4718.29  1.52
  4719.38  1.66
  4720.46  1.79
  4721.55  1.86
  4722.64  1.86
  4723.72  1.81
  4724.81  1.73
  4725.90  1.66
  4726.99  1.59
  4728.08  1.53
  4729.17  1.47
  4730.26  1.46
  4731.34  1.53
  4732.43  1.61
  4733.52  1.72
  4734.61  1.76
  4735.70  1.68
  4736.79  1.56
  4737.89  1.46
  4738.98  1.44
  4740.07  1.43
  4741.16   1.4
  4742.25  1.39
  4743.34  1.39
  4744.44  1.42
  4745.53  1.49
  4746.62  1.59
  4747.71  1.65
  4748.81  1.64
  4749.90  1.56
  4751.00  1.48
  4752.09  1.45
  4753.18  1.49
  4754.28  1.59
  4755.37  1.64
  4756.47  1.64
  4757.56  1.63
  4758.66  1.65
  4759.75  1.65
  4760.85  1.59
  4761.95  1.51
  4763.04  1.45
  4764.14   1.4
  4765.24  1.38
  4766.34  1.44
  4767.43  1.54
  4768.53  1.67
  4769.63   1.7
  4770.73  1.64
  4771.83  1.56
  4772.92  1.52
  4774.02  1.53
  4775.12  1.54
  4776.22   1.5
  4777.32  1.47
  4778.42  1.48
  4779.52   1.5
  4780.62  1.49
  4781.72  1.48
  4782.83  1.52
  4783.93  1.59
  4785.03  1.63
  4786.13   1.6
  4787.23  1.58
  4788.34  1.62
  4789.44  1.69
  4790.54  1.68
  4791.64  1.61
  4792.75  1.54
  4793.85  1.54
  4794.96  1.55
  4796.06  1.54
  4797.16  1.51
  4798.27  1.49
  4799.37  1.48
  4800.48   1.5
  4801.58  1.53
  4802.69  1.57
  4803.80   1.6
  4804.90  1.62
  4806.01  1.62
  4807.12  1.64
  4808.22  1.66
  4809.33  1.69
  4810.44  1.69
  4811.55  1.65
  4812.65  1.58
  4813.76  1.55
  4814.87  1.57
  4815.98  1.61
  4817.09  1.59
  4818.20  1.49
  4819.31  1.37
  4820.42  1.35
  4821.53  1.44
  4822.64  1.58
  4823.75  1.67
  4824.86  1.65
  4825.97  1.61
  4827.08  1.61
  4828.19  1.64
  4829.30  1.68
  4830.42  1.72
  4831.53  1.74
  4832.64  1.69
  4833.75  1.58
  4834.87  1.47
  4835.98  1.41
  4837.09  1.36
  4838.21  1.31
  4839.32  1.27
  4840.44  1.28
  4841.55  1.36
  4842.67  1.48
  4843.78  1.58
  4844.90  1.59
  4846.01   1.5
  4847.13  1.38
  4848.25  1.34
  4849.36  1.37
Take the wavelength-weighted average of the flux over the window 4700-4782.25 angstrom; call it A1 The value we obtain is 1.56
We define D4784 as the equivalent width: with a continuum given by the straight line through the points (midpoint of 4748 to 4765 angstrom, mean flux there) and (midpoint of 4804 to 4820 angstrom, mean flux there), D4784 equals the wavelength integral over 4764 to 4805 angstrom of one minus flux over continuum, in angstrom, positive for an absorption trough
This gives 0.67 angstrom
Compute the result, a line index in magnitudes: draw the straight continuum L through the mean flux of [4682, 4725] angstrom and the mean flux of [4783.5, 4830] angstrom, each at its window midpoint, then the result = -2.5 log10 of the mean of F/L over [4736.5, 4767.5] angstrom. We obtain 0.05 mag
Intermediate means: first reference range 1.59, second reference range 1.58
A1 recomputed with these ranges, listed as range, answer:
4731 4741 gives 1.57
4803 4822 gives 1.57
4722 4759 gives 1.57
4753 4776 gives 1.56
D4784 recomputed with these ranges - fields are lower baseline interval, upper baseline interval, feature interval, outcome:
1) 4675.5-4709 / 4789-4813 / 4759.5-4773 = 0.3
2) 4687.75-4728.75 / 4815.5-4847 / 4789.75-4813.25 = -0.8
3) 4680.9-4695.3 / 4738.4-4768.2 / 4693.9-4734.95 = -1.4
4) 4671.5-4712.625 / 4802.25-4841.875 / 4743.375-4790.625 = 0.1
